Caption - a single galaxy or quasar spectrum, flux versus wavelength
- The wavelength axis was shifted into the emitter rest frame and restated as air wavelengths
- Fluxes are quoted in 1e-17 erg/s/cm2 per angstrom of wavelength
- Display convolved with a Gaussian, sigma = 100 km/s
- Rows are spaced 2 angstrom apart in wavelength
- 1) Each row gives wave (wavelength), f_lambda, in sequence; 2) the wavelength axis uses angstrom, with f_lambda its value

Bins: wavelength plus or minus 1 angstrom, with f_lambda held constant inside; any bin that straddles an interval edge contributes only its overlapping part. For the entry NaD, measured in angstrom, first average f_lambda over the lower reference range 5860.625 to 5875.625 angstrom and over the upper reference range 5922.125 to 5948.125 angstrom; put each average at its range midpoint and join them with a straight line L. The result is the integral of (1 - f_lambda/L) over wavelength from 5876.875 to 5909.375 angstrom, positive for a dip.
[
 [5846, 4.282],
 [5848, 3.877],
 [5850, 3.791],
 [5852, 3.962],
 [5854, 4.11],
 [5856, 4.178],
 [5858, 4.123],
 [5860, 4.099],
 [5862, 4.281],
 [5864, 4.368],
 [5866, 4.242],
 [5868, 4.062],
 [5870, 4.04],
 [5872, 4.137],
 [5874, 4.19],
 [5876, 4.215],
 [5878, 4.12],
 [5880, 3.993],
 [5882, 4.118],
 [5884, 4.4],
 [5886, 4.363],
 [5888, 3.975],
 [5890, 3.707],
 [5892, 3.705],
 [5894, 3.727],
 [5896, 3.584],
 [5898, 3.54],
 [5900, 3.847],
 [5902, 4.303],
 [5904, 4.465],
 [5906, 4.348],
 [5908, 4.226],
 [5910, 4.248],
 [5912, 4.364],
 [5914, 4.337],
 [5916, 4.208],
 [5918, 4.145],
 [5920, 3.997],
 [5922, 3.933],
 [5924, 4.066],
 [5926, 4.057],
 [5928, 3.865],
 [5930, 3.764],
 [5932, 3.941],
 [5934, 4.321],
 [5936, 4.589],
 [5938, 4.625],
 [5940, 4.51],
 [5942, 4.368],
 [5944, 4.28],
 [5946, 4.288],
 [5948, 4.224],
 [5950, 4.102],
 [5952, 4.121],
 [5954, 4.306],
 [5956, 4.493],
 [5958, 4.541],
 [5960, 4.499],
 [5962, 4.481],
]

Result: 1.3 angstrom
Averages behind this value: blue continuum 4.19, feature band 4.03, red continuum 4.21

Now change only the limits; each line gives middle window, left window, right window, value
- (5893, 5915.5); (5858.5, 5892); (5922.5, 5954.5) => 0.4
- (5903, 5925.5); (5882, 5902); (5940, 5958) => -0.8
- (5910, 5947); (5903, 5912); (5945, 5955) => 0.5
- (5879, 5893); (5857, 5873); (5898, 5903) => 0.0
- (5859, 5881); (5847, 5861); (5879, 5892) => -0.6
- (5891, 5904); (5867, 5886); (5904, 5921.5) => 1.1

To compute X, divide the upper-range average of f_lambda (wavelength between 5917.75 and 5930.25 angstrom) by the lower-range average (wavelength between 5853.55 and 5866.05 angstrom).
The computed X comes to 0.95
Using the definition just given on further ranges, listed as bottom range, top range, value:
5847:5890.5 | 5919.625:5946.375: 1.02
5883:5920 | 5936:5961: 1.07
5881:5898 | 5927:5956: 1.08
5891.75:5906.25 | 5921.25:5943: 1.07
